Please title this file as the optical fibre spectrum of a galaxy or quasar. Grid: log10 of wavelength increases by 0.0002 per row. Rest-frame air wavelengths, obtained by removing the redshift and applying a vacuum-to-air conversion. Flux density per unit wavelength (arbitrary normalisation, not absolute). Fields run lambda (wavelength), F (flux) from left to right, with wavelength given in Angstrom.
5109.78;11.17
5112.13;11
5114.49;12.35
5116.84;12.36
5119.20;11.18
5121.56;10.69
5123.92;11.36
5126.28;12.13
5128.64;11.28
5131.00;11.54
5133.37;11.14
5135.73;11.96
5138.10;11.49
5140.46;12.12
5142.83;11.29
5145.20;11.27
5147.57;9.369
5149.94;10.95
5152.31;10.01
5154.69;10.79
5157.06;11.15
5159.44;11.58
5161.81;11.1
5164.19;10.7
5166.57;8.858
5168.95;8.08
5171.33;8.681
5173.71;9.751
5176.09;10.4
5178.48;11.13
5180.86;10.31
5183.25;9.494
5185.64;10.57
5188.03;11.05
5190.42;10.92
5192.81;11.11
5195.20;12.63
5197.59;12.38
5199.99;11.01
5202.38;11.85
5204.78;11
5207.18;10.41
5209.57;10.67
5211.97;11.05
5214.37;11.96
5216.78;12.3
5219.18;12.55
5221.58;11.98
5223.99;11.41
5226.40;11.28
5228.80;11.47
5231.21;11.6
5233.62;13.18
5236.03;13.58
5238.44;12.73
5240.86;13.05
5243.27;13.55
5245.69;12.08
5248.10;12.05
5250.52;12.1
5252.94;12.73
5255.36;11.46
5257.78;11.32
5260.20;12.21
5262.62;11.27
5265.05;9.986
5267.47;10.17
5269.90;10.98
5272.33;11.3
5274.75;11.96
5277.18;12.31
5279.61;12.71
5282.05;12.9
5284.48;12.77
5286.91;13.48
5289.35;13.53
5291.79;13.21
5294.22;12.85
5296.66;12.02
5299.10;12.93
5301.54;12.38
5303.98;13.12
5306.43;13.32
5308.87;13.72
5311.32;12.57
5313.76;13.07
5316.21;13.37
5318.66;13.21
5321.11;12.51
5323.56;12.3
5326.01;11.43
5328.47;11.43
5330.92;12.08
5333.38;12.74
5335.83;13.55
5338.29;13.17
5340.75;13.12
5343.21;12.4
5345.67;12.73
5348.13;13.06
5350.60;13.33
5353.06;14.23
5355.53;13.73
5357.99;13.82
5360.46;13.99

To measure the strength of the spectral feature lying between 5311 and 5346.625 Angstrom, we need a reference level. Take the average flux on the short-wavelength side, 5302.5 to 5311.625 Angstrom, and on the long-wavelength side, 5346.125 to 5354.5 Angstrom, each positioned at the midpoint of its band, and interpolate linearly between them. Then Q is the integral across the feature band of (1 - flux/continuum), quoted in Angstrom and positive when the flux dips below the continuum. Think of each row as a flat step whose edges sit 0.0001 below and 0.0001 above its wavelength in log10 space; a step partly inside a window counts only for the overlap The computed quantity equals 1.8 Angstrom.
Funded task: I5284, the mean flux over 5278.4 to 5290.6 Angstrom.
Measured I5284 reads 13.1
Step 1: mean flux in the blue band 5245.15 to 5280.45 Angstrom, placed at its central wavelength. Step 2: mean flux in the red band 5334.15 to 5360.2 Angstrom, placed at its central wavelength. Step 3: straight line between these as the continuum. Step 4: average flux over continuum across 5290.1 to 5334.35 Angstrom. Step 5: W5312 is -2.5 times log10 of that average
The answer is -0.01 mag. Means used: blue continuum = 11.6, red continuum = 13.3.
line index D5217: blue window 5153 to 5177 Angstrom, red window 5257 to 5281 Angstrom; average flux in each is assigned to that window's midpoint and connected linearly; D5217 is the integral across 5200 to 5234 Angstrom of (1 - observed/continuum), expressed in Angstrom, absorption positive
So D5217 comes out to -2.5 Angstrom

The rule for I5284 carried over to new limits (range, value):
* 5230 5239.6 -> 12.8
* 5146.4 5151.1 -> 10.2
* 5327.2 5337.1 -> 12.4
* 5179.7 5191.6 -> 10.5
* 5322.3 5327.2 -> 11.9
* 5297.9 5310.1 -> 13.1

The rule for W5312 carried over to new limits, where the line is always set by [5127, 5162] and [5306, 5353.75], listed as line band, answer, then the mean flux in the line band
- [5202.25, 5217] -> 0.051 mag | 11.2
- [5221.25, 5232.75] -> 0.032 mag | 11.6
